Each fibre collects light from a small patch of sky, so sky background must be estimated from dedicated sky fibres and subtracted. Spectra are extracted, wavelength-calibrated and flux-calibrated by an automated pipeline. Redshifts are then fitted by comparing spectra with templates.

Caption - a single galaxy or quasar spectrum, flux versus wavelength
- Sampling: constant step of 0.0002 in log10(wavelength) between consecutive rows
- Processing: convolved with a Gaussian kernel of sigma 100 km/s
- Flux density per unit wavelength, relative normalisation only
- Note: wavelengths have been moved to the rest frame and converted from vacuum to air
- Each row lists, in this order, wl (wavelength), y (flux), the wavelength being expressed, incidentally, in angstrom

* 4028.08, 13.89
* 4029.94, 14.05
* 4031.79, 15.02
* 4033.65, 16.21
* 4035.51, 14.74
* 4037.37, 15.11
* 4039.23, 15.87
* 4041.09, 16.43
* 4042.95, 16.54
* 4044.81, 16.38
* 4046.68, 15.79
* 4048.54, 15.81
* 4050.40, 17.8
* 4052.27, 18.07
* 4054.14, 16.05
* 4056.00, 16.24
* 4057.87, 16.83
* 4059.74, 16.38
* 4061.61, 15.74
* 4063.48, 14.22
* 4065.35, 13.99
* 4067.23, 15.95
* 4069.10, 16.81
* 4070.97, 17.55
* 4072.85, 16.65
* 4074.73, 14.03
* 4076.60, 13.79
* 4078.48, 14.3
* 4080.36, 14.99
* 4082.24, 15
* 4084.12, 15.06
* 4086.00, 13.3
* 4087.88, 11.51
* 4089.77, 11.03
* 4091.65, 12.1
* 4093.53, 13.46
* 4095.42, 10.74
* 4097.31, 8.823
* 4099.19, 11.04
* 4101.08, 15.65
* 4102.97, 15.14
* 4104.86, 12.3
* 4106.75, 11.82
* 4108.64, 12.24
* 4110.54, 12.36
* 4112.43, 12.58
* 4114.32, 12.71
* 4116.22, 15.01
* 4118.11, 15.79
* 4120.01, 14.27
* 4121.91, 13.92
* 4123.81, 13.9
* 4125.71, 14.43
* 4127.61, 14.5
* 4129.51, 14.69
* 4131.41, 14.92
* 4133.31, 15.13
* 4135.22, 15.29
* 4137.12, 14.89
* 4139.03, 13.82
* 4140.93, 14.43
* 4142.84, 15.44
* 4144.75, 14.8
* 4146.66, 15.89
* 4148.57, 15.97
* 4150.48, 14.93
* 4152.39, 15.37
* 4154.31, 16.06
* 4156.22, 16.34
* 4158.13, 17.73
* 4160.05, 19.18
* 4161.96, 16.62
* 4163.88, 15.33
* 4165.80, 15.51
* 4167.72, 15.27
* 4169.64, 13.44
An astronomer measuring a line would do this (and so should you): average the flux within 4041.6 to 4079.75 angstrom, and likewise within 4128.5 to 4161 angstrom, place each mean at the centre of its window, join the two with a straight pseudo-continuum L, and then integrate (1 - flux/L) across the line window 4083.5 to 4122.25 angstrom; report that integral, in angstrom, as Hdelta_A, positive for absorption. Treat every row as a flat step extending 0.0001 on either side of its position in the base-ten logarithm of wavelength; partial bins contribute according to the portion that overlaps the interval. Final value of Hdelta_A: 7.11 angstrom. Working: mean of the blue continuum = 15.9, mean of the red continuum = 15.6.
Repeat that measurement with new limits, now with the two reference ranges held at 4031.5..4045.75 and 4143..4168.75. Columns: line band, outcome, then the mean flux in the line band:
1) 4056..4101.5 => 5.0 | 14.1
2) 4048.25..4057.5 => -0.6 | 16.9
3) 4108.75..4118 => 1.5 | 13.3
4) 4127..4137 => 0.7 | 14.9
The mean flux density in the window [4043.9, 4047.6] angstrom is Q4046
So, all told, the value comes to 16.1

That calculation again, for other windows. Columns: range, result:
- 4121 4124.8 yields 13.9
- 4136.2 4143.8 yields 14.6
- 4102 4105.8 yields 13.7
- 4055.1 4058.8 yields 16.5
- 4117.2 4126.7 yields 14.4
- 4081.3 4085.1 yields 15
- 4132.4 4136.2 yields 15.2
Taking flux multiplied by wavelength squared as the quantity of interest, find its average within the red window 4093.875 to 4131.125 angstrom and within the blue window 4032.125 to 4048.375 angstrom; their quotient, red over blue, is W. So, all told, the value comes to 0.87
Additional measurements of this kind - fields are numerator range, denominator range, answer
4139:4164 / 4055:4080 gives 1.07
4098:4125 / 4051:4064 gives 0.85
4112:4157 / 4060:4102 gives 1.09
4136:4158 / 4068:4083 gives 1.03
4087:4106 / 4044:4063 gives 0.76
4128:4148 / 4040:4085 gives 0.98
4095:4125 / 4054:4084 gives 0.86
